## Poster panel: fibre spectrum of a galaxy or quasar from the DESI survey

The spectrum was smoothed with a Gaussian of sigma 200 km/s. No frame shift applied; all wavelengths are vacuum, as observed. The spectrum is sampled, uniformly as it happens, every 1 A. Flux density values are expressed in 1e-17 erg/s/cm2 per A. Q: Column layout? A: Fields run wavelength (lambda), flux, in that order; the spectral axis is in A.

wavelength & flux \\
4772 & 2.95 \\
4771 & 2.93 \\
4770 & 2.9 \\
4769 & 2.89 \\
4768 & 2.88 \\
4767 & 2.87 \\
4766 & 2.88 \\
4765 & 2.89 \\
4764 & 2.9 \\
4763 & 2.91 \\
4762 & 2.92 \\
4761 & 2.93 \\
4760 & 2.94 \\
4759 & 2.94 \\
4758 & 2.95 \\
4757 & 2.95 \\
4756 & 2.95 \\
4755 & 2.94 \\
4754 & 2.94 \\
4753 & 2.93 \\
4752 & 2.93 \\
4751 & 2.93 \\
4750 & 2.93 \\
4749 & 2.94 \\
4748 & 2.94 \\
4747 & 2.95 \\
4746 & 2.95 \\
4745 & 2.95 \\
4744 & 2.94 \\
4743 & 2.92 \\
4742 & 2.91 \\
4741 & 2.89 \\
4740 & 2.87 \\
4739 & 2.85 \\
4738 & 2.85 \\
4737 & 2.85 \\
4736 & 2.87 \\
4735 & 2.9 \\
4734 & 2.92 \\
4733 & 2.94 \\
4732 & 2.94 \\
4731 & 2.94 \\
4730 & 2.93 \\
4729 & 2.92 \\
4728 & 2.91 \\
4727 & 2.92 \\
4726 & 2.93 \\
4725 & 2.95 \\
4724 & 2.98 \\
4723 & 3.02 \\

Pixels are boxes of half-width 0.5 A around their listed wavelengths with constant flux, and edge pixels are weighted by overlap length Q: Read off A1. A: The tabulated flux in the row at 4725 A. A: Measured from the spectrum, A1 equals 2.95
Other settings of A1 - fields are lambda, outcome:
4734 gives 2.92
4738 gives 2.85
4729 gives 2.92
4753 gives 2.93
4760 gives 2.94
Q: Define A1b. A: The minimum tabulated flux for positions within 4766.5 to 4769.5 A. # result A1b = 2.87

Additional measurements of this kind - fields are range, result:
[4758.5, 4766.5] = 2.88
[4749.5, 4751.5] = 2.93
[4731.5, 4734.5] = 2.92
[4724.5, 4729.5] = 2.91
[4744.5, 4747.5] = 2.95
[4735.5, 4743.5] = 2.85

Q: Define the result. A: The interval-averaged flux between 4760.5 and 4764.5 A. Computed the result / 2.92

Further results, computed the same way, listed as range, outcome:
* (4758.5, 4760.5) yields 2.94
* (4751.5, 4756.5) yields 2.94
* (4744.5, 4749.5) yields 2.95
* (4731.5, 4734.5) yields 2.93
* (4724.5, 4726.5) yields 2.94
